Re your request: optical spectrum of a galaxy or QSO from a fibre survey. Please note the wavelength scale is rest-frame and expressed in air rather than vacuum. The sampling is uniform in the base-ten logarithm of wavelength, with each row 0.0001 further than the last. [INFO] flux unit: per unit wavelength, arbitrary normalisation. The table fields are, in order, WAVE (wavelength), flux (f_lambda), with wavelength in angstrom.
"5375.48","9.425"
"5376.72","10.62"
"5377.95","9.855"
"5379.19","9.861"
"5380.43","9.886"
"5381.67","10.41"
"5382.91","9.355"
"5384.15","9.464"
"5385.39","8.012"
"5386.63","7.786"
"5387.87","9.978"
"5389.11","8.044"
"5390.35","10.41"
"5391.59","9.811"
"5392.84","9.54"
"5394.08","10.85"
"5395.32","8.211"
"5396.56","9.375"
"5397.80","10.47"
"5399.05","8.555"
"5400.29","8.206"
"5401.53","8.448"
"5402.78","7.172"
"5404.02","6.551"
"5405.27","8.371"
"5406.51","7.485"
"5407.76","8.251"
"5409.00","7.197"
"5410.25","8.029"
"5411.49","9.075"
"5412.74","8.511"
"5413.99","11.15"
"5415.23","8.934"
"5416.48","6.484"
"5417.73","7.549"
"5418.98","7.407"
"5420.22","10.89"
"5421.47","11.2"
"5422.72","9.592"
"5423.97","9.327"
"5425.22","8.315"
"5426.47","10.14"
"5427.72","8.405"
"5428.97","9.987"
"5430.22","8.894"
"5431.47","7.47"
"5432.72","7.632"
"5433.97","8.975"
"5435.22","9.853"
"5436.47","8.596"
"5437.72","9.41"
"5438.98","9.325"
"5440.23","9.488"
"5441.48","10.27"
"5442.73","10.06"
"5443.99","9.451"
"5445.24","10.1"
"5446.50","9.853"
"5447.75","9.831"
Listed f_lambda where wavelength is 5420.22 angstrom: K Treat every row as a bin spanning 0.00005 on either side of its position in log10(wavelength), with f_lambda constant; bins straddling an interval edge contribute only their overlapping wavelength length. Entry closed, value 10.89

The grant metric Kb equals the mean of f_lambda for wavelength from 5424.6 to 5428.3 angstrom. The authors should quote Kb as 8.96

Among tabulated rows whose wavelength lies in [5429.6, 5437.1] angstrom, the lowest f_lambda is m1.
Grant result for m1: 7.47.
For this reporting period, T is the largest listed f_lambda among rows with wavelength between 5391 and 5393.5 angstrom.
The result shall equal 9.811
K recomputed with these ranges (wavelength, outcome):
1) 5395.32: 8.211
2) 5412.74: 8.511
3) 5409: 7.197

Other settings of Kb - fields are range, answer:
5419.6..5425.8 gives 9.87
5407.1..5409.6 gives 7.73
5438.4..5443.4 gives 9.79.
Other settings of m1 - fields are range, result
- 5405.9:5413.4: 7.197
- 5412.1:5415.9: 8.511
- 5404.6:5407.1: 7.485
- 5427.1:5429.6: 8.405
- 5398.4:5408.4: 6.551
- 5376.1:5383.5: 9.355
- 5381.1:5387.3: 7.786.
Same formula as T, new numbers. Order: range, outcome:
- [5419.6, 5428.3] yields 11.2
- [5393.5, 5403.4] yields 10.85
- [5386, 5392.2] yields 10.41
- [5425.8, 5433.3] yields 10.14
